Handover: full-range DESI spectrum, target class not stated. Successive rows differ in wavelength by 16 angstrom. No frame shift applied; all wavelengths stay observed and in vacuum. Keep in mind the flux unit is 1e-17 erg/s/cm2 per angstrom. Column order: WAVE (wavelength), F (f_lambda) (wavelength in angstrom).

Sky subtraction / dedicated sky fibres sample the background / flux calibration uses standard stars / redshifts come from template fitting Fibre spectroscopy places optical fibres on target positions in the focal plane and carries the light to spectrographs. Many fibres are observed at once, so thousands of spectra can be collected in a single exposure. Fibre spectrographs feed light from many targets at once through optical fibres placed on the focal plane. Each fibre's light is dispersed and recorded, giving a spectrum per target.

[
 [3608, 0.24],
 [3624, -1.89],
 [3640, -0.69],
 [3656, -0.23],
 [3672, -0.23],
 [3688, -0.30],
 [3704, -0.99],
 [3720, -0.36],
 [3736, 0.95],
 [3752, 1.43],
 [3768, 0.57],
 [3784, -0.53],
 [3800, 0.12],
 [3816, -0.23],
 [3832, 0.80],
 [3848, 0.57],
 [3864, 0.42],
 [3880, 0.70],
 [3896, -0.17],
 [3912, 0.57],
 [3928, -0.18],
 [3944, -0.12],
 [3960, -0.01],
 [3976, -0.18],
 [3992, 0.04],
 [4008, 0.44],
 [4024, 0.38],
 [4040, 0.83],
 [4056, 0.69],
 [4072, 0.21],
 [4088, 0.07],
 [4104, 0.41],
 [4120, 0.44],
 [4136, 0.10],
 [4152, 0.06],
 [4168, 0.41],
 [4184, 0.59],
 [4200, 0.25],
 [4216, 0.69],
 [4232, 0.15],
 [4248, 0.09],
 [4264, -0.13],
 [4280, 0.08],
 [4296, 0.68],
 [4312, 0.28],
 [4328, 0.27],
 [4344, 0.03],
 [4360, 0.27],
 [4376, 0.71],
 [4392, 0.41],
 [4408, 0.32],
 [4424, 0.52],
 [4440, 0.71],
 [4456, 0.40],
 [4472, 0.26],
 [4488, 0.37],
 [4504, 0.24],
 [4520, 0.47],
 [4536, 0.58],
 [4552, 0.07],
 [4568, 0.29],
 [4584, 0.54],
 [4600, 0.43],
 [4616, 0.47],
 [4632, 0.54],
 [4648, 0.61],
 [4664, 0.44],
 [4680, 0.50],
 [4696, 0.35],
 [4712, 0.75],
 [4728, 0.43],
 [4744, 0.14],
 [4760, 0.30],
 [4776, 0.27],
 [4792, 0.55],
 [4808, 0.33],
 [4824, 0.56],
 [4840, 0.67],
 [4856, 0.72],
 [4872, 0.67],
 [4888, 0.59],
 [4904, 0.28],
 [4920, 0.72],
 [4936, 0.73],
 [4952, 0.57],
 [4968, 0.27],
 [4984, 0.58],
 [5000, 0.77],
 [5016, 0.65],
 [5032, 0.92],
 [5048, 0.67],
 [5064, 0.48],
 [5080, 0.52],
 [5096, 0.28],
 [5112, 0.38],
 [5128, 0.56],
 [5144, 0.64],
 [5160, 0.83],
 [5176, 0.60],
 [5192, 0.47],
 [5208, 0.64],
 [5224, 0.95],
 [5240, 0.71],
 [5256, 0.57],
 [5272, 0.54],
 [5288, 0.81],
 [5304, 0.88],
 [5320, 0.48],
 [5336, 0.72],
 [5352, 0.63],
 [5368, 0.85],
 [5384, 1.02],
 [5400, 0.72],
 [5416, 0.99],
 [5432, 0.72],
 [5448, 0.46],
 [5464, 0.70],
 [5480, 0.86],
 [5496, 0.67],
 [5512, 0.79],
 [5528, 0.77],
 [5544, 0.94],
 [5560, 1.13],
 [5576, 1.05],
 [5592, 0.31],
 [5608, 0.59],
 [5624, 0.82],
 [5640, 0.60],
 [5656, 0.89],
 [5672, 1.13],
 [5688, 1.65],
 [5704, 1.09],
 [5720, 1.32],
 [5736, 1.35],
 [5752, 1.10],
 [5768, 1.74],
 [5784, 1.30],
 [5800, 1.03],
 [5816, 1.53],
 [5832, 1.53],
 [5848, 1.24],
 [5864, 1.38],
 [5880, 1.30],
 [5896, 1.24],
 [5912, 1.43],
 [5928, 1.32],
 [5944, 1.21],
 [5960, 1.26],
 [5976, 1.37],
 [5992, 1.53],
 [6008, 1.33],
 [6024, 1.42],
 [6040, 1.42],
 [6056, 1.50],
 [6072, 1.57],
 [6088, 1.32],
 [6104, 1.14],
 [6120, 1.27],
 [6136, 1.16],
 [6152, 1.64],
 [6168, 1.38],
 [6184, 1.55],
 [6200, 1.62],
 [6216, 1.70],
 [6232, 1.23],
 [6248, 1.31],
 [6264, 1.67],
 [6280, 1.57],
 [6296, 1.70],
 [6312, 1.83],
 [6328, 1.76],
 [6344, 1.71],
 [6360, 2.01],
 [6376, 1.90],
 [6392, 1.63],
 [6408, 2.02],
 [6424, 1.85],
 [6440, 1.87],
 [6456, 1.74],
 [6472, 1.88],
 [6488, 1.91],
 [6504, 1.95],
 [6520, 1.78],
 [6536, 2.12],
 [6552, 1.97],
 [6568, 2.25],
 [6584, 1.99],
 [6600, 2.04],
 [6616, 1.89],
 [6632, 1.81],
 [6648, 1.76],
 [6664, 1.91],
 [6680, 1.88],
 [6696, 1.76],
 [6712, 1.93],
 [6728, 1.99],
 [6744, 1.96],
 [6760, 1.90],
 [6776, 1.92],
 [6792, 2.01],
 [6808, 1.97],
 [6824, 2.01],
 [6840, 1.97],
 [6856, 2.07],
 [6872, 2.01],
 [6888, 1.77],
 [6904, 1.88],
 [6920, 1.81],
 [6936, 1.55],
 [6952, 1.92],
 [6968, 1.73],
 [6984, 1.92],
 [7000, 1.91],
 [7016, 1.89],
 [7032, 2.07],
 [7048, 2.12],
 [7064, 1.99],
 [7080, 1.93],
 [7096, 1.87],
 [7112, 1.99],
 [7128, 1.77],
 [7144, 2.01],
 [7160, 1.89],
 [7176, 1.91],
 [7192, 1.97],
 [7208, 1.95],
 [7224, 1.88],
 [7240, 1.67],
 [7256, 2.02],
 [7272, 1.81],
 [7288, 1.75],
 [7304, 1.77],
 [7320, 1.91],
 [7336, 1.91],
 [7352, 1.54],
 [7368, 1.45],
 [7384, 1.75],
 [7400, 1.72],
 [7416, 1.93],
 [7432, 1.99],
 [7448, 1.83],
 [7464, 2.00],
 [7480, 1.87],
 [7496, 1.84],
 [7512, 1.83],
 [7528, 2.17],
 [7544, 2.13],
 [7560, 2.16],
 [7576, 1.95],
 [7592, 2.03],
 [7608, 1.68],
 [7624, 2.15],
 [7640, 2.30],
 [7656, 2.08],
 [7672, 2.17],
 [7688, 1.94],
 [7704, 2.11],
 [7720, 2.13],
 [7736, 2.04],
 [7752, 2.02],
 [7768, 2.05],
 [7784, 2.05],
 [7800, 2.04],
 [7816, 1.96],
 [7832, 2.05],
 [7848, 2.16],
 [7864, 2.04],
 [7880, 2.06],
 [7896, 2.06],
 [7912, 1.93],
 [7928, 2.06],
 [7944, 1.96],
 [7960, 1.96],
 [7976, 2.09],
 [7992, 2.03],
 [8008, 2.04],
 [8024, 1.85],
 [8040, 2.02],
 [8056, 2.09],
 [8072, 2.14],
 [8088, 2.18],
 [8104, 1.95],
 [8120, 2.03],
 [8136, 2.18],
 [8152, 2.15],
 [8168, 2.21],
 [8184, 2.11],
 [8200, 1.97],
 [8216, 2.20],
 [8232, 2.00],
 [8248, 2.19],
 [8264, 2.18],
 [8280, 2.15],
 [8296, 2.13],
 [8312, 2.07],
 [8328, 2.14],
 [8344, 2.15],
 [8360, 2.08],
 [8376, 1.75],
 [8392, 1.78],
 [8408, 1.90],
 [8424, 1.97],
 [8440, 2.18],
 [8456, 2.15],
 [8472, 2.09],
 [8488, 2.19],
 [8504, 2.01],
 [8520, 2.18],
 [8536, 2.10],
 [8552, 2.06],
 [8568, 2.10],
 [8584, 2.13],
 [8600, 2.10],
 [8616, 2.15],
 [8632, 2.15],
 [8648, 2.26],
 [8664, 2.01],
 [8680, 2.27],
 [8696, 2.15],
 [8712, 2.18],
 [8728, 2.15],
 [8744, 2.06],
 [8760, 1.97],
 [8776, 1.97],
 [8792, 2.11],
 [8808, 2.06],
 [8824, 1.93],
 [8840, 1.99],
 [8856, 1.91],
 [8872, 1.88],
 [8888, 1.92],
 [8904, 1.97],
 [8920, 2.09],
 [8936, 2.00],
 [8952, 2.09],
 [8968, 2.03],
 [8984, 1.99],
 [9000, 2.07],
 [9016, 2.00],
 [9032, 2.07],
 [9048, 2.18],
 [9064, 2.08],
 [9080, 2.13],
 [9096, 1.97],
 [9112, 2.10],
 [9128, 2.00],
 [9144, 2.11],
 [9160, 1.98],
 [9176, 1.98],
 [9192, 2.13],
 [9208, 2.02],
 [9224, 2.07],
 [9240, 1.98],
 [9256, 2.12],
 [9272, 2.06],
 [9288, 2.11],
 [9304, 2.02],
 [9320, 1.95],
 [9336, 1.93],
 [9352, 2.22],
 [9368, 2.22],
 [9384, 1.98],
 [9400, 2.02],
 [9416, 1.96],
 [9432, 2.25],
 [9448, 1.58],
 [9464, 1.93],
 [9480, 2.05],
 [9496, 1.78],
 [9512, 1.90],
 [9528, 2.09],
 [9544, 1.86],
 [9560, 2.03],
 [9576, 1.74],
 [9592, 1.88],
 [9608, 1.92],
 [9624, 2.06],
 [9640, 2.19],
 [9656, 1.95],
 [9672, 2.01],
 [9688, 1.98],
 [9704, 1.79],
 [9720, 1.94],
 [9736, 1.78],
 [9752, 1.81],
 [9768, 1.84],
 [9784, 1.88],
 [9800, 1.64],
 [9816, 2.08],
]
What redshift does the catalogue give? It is 0.42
